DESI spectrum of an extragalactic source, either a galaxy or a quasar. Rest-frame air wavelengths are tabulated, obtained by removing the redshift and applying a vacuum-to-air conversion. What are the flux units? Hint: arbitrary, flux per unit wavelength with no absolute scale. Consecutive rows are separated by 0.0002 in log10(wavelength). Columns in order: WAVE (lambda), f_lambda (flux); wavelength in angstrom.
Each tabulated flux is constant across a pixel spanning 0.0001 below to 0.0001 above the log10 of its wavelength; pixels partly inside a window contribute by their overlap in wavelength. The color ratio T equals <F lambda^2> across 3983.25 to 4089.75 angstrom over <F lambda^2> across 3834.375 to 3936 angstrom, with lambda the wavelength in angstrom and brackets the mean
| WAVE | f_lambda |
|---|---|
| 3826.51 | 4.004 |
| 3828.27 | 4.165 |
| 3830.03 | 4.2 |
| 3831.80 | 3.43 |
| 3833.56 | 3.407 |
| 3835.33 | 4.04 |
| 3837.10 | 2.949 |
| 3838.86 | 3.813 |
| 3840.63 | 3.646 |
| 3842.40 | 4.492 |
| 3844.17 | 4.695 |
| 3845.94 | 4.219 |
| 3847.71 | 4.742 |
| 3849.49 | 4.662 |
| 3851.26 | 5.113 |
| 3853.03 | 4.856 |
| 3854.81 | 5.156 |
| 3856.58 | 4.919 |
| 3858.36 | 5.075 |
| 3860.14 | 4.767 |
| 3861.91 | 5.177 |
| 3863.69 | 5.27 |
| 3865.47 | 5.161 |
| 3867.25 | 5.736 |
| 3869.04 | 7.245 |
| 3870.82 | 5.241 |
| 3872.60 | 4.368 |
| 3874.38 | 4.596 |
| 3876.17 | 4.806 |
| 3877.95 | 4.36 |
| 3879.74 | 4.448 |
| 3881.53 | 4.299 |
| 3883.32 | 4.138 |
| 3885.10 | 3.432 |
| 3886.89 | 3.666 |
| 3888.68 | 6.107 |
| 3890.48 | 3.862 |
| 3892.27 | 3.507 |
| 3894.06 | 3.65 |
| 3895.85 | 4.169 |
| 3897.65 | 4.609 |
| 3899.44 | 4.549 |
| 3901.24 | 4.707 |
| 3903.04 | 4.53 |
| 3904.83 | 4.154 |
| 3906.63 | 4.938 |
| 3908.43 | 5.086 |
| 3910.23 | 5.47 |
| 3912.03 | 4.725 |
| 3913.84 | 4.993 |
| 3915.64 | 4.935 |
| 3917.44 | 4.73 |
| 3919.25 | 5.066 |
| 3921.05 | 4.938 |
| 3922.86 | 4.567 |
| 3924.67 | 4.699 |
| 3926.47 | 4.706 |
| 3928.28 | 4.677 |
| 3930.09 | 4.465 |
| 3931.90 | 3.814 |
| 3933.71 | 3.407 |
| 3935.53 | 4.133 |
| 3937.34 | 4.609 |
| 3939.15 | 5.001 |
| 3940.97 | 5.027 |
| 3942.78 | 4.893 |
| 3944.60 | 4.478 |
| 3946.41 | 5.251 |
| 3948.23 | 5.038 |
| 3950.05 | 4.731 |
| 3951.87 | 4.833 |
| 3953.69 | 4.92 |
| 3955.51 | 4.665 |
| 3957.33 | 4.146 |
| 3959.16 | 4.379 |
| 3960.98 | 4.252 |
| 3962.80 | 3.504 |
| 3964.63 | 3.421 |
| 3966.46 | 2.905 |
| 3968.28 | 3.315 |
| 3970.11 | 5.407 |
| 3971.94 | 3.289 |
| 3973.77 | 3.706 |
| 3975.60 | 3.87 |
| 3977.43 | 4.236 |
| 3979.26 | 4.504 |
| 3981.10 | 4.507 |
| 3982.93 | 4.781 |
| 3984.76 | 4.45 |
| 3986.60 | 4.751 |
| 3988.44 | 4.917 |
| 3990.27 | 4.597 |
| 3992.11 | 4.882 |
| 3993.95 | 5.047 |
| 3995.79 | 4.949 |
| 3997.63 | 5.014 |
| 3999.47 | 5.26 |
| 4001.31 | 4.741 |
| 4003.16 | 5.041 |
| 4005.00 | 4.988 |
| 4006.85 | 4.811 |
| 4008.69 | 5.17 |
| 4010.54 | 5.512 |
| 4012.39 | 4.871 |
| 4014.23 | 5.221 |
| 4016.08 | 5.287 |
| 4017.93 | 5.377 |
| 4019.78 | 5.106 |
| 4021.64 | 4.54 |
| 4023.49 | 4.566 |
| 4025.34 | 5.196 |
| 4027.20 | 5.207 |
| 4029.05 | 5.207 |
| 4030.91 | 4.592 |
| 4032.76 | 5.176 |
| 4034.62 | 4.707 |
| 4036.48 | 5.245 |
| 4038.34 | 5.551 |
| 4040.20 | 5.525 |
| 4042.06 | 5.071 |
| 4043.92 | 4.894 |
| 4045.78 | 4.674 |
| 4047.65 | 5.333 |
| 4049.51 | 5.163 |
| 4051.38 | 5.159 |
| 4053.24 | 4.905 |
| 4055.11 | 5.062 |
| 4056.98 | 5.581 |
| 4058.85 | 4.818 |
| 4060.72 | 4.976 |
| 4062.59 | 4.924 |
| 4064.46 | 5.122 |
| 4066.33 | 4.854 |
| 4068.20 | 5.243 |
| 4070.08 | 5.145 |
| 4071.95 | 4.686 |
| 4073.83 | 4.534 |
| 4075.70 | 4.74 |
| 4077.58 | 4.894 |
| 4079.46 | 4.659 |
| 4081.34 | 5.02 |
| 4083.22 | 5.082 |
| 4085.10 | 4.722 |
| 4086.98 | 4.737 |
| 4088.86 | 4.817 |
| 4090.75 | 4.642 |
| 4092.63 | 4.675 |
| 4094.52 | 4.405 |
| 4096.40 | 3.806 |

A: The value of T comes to 1.2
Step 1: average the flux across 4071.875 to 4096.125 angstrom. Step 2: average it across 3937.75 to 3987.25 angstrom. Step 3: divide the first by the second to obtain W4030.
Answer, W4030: 1.1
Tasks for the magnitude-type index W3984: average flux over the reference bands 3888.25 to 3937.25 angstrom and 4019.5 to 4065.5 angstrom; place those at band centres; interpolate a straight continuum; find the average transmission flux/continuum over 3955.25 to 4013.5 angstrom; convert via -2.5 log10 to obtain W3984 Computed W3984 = 0.08 mag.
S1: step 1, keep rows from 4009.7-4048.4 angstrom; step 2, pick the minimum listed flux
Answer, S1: 4.54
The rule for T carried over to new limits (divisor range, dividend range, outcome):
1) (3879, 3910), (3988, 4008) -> 1.19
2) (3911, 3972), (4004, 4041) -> 1.18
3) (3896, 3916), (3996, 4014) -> 1.11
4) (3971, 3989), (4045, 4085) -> 1.21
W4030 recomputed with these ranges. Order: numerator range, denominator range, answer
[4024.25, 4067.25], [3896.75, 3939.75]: 1.09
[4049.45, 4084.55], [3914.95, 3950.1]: 1.07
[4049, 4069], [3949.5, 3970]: 1.23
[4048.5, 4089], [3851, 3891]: 1.02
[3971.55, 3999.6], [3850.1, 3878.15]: 0.89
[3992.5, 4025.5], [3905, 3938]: 1.08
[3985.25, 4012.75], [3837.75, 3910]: 1.07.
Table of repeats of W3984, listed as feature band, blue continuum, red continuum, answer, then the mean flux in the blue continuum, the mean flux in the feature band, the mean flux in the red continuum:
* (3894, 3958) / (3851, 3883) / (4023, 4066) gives 0.083 mag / 5.01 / 4.66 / 5.07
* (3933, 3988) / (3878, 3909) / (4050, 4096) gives 0.045 mag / 4.34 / 4.35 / 4.88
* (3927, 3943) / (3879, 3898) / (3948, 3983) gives -0.065 mag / 4.16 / 4.43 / 4.19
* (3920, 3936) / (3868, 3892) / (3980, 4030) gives 0.087 mag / 4.63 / 4.39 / 4.96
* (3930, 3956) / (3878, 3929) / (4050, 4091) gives 0.004 mag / 4.55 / 4.62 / 4.93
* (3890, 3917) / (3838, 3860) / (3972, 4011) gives 0.027 mag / 4.62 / 4.54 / 4.71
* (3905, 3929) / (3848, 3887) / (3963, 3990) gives -0.076 mag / 4.86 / 4.87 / 4.14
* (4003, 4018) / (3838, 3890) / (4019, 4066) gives -0.030 mag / 4.76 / 5.14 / 5.05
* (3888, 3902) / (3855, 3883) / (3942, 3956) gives 0.140 mag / 5.02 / 4.36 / 4.86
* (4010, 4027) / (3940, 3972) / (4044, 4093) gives -0.085 mag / 4.39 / 5.07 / 4.93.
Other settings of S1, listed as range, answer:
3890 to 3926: 3.507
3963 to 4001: 2.905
